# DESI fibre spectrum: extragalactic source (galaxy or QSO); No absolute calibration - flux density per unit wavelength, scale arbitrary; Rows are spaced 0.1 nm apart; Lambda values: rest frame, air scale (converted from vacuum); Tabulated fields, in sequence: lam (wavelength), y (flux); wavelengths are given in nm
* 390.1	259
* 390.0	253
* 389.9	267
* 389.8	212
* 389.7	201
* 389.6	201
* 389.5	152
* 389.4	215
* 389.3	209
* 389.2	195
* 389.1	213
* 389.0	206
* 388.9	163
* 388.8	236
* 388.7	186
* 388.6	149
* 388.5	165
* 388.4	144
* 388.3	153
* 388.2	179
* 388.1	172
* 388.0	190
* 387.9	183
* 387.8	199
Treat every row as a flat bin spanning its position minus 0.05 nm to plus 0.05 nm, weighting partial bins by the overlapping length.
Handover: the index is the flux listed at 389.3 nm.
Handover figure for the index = 209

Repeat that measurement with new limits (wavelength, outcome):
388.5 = 165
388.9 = 163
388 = 190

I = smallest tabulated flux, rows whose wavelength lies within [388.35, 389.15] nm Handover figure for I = 144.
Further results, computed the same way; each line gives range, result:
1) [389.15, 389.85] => 152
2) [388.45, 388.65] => 149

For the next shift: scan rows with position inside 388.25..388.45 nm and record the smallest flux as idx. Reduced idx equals 144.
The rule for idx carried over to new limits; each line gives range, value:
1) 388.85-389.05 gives 163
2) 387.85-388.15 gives 172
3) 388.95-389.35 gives 195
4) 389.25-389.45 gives 209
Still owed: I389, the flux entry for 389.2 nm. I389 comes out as 195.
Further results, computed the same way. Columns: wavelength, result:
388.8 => 236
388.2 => 179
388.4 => 144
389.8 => 212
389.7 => 201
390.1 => 259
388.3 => 153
